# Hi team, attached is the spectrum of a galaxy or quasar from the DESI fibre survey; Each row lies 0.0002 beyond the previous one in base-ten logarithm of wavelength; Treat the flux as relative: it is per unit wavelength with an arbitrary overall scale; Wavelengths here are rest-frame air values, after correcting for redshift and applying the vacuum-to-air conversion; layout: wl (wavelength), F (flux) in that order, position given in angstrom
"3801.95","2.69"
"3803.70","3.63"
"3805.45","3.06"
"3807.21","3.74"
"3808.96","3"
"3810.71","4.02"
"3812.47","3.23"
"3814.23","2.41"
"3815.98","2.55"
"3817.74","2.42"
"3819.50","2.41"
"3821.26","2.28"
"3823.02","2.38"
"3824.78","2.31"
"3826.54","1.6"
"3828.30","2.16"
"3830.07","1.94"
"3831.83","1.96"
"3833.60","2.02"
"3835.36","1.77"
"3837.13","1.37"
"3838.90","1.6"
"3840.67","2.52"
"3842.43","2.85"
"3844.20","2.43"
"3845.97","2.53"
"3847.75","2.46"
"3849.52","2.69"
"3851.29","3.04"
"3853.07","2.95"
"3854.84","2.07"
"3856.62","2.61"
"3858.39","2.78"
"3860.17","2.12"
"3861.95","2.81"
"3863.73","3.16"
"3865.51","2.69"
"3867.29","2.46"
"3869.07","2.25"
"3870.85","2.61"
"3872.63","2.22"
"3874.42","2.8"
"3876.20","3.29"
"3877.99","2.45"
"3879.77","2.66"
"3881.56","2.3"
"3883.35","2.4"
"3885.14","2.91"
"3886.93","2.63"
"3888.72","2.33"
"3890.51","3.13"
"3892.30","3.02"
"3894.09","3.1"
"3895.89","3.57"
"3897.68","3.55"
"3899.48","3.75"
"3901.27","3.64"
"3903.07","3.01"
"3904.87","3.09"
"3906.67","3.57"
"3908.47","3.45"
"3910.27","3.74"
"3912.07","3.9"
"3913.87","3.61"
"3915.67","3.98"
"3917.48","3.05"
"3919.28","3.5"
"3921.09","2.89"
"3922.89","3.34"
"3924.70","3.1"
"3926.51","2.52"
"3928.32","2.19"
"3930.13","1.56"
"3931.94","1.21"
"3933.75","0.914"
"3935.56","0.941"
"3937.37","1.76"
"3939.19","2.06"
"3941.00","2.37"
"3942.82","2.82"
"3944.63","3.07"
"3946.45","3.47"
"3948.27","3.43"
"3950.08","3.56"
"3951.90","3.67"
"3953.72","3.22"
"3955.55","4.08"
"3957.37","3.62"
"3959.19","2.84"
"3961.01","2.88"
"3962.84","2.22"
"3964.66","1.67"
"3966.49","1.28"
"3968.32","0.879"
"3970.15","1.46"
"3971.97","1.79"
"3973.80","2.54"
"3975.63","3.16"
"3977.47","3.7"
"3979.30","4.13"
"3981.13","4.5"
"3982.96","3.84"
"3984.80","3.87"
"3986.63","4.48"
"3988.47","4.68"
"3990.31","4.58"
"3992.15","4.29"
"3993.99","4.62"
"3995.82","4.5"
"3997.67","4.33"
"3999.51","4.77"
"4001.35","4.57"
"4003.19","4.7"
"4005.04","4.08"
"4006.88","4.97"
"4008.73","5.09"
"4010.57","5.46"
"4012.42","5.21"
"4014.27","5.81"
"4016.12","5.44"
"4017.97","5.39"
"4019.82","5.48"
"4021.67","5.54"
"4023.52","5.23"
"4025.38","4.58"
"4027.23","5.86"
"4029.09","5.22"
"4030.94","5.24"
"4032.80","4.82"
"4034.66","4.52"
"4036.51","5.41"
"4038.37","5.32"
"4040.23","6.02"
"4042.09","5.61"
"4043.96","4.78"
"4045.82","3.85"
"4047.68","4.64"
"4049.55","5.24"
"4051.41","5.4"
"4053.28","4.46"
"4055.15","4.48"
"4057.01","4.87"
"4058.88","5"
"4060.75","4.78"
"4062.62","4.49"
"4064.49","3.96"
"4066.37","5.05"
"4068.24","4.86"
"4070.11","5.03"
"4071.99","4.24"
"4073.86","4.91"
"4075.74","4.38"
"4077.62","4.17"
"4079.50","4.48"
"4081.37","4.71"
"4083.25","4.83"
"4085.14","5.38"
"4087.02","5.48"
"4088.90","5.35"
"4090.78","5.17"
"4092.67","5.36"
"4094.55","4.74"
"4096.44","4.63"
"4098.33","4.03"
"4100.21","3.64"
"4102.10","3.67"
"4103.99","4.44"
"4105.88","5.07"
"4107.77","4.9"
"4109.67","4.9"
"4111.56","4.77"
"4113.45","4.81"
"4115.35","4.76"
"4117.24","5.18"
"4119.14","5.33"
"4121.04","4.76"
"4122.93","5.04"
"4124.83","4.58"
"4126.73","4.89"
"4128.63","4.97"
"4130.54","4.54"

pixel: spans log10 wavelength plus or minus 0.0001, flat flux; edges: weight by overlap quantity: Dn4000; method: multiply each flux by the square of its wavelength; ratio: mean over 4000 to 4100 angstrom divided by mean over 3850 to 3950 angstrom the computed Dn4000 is 1.90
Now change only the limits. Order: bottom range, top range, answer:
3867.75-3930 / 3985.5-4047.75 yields 1.75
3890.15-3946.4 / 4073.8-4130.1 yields 1.81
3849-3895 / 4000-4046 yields 2.08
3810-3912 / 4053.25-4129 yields 1.99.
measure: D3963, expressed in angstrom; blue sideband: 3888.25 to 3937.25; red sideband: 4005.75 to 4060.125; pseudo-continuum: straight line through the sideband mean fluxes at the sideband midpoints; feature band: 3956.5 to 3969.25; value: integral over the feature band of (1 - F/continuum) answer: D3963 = 5.44 angstrom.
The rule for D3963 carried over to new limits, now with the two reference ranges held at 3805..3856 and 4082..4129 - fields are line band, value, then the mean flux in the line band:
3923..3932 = 2.7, 2.31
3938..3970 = 7.1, 2.73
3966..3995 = 2.9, 3.4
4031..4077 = -4.9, 4.84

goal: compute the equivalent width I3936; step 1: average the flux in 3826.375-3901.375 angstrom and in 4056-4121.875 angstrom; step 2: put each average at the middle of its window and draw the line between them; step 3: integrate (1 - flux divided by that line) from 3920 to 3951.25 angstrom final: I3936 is 8.0 angstrom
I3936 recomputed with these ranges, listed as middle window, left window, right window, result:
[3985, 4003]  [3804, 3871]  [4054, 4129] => -2.9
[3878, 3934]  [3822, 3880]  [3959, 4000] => -3.4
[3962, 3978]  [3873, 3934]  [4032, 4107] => 7.2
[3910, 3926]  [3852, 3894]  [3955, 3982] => -4.5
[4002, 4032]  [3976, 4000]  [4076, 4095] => -4.7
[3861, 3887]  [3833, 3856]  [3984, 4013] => 1.2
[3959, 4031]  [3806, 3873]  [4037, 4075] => 1.9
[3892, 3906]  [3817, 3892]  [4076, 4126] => -2.4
